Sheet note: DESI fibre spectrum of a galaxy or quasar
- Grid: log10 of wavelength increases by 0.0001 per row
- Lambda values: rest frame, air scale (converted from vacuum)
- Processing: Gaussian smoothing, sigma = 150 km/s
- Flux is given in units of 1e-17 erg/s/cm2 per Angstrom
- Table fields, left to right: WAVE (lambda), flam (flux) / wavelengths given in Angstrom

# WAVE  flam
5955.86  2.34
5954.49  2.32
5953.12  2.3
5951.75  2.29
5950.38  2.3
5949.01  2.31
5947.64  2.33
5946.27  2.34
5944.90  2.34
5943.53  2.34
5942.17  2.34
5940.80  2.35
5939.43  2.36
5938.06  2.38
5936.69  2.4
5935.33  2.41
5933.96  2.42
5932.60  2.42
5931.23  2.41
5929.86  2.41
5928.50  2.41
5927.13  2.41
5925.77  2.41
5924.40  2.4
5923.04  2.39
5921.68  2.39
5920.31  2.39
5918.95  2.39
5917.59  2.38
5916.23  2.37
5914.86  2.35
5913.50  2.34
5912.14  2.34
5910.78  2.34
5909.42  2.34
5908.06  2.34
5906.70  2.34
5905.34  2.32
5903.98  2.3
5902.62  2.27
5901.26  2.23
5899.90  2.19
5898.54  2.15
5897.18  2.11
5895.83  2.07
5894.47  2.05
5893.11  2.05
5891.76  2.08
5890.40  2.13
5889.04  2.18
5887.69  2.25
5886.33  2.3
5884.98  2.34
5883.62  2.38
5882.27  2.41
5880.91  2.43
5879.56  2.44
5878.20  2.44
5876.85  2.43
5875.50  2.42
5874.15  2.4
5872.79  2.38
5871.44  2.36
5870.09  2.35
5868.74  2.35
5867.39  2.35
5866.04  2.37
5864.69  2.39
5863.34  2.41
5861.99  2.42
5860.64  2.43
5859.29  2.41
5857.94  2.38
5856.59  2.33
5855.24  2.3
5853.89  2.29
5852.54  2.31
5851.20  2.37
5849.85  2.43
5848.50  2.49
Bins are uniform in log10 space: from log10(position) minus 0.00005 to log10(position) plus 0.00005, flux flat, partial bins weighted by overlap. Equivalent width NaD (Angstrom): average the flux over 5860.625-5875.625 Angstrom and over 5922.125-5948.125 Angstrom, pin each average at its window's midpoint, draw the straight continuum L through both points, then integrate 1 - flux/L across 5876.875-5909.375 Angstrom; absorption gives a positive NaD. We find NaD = 1.7 Angstrom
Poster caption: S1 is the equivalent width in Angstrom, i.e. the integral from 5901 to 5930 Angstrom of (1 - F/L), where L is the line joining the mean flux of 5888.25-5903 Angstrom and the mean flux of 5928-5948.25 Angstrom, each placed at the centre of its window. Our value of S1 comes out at -1.4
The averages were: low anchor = 2.14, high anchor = 2.38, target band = 2.36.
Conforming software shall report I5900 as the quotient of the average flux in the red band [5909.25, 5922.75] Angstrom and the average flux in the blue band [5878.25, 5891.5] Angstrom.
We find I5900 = 1.02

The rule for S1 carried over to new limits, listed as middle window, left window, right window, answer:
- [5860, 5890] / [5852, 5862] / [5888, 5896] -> -2.0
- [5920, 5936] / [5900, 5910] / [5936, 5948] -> -0.5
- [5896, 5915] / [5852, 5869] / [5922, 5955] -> 0.7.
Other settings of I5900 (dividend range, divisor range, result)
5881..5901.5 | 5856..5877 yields 0.92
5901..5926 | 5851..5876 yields 0.99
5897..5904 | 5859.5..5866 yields 0.92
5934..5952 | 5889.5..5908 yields 1.08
